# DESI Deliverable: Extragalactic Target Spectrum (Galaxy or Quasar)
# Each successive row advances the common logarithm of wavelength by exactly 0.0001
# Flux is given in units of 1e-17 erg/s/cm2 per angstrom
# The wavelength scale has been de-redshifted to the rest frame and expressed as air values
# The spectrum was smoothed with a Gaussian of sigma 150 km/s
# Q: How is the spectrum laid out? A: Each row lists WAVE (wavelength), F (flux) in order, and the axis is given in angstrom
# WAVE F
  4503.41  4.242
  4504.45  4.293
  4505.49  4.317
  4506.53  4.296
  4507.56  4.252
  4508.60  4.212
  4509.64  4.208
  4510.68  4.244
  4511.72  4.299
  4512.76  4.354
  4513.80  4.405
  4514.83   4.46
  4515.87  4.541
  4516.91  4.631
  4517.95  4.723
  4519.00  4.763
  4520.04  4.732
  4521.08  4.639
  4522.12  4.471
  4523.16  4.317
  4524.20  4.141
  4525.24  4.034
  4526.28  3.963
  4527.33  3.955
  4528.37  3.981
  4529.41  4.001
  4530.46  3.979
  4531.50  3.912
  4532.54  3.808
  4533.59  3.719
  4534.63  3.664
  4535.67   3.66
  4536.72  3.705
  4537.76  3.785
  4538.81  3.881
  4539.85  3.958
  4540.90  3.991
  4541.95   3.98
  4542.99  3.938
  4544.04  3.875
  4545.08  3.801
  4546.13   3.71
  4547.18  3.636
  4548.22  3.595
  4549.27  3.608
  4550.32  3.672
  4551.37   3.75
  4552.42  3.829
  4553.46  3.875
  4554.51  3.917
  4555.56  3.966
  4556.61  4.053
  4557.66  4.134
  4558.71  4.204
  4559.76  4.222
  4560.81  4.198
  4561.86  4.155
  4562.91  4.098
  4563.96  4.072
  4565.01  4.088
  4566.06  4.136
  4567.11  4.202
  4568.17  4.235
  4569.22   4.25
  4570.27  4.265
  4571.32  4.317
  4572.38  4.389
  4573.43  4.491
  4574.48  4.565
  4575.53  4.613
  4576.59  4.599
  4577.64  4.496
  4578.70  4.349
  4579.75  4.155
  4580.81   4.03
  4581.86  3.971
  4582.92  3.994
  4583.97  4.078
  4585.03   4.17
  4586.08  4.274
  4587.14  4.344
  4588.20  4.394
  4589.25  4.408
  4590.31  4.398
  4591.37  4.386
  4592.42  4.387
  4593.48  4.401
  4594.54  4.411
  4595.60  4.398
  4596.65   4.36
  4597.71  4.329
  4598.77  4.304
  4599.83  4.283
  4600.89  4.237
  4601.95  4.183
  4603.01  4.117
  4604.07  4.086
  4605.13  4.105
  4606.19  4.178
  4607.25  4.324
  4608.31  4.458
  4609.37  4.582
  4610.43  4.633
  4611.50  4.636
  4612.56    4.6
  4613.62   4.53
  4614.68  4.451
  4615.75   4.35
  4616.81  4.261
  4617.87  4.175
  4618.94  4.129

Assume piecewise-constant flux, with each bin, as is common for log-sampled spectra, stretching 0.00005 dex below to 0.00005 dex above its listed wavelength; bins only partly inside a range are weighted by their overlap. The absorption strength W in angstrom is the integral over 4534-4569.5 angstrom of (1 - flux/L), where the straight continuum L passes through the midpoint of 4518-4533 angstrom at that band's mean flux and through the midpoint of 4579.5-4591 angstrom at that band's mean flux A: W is 2.3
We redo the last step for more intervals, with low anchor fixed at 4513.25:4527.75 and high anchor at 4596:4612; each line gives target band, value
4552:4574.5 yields 1.1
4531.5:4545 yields 1.7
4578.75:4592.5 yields 0.4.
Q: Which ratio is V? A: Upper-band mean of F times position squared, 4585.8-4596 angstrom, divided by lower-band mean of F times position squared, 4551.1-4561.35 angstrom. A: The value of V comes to 1.1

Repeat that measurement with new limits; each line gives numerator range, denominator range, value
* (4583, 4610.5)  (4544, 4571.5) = 1.10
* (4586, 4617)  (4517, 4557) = 1.13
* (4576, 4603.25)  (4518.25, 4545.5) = 1.09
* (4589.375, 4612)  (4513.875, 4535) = 1.06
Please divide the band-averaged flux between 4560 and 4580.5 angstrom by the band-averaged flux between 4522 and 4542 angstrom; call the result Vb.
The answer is 1.09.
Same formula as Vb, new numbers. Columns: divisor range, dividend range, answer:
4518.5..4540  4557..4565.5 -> 1.02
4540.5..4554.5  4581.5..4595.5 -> 1.13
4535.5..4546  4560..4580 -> 1.11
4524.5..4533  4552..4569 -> 1.03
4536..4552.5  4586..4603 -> 1.14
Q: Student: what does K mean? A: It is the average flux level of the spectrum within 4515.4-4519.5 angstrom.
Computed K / 4.65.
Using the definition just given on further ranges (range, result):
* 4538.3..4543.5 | 3.95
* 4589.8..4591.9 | 4.4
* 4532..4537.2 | 3.71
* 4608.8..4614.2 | 4.59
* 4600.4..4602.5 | 4.21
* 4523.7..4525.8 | 4.09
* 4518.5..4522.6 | 4.66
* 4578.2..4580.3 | 4.25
